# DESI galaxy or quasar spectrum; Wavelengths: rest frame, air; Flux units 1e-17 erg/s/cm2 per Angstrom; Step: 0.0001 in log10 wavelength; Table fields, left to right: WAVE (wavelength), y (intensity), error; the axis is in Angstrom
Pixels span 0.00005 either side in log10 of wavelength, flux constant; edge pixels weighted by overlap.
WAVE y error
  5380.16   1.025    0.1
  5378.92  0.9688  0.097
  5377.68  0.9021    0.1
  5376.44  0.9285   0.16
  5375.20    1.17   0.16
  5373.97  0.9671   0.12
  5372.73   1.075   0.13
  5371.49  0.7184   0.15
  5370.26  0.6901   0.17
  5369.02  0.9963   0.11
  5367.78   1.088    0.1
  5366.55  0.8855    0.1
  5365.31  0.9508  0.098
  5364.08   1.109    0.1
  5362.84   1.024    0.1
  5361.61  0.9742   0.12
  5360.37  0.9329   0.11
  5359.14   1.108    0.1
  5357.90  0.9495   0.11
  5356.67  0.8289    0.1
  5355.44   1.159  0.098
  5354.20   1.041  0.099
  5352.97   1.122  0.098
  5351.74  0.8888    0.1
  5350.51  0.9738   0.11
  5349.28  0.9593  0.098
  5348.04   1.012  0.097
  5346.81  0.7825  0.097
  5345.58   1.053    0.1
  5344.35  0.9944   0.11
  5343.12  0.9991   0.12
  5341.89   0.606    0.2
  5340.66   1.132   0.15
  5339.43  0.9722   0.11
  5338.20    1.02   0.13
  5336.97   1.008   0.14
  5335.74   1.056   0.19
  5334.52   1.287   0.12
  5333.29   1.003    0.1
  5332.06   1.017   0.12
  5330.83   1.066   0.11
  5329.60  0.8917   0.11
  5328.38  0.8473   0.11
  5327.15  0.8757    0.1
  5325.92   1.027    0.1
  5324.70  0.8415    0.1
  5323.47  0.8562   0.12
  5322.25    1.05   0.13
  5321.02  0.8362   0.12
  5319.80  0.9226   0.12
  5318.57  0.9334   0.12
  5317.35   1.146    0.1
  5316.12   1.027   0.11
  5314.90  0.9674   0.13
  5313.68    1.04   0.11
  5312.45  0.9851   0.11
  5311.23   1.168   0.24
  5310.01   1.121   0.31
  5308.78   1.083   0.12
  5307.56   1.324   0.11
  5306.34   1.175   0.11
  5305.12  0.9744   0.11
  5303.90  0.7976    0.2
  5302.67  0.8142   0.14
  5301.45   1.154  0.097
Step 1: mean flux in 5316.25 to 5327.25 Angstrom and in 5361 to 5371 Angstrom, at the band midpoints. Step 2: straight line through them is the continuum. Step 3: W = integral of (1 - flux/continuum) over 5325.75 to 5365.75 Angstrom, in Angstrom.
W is -1.4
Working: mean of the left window 0.95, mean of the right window 0.962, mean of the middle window 0.99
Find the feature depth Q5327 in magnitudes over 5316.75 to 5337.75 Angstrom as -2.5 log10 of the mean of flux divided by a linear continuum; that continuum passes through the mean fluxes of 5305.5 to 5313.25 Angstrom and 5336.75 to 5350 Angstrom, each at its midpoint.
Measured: 0.06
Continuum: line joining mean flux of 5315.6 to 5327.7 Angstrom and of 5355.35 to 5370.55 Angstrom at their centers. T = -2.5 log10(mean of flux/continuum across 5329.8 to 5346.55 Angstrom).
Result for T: -0.05 mag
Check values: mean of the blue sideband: 0.951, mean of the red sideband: 0.976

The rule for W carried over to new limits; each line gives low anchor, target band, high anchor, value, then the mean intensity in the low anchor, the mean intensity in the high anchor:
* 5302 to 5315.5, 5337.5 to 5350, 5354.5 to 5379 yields 0.57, 1.04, 0.972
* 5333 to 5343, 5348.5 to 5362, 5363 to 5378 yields -0.16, 1.01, 0.96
